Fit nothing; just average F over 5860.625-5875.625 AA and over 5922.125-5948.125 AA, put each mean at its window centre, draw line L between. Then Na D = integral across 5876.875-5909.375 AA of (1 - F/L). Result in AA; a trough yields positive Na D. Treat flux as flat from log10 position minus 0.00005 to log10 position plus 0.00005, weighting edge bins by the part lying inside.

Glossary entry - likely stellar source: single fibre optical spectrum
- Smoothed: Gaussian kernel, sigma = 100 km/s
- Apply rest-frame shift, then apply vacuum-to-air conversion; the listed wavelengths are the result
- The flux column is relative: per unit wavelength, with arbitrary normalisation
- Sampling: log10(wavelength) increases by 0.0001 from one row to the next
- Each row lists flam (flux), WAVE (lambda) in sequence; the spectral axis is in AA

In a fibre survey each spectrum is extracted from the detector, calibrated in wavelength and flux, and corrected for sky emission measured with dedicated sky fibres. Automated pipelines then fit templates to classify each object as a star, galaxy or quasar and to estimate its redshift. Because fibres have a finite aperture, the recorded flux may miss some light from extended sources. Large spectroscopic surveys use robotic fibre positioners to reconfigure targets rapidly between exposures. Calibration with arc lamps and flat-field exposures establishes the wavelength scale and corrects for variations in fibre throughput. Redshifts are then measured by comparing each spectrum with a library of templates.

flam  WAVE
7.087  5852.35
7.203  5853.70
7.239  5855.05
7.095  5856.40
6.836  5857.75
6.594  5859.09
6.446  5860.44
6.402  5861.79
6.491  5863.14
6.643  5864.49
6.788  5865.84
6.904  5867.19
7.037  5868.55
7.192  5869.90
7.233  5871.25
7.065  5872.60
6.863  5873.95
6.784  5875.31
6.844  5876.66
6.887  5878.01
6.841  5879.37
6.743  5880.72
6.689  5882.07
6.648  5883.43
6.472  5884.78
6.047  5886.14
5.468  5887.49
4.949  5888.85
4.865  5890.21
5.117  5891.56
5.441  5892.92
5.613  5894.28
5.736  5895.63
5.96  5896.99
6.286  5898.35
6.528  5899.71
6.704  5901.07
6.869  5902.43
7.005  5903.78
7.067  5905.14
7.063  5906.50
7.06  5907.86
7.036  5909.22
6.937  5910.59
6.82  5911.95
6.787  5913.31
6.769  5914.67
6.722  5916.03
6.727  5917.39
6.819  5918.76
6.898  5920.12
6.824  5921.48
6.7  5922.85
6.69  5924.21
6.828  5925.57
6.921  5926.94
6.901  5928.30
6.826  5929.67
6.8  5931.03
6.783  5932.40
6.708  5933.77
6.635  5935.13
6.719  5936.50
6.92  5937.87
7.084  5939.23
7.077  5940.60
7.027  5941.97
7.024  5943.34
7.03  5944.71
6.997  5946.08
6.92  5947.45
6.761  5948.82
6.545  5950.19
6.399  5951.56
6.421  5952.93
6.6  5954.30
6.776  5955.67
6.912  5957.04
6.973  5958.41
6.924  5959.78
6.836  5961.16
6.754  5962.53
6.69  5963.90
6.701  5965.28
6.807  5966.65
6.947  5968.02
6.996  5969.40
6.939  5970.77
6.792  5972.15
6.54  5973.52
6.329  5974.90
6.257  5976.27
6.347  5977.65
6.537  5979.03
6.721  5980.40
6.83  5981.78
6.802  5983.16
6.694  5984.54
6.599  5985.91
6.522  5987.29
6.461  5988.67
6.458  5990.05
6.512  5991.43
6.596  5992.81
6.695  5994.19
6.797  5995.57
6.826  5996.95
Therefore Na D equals 2.7 AA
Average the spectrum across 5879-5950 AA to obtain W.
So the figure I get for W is 6.59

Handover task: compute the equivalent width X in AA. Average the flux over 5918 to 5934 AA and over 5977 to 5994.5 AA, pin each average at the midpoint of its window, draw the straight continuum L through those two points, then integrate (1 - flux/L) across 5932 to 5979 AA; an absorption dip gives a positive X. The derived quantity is -0.4 AA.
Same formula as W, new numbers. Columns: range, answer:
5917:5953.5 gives 6.81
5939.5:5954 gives 6.82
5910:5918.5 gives 6.79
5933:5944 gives 6.9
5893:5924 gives 6.66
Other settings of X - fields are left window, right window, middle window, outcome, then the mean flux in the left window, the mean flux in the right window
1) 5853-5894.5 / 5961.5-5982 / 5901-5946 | -1.9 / 6.51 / 6.68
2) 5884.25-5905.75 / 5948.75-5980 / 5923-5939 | -1.1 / 6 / 6.69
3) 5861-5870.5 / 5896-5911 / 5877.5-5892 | 1.5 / 6.77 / 6.75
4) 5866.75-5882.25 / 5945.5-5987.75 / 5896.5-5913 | 0.2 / 6.93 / 6.71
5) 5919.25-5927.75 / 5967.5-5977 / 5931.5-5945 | -0.2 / 6.82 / 6.68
